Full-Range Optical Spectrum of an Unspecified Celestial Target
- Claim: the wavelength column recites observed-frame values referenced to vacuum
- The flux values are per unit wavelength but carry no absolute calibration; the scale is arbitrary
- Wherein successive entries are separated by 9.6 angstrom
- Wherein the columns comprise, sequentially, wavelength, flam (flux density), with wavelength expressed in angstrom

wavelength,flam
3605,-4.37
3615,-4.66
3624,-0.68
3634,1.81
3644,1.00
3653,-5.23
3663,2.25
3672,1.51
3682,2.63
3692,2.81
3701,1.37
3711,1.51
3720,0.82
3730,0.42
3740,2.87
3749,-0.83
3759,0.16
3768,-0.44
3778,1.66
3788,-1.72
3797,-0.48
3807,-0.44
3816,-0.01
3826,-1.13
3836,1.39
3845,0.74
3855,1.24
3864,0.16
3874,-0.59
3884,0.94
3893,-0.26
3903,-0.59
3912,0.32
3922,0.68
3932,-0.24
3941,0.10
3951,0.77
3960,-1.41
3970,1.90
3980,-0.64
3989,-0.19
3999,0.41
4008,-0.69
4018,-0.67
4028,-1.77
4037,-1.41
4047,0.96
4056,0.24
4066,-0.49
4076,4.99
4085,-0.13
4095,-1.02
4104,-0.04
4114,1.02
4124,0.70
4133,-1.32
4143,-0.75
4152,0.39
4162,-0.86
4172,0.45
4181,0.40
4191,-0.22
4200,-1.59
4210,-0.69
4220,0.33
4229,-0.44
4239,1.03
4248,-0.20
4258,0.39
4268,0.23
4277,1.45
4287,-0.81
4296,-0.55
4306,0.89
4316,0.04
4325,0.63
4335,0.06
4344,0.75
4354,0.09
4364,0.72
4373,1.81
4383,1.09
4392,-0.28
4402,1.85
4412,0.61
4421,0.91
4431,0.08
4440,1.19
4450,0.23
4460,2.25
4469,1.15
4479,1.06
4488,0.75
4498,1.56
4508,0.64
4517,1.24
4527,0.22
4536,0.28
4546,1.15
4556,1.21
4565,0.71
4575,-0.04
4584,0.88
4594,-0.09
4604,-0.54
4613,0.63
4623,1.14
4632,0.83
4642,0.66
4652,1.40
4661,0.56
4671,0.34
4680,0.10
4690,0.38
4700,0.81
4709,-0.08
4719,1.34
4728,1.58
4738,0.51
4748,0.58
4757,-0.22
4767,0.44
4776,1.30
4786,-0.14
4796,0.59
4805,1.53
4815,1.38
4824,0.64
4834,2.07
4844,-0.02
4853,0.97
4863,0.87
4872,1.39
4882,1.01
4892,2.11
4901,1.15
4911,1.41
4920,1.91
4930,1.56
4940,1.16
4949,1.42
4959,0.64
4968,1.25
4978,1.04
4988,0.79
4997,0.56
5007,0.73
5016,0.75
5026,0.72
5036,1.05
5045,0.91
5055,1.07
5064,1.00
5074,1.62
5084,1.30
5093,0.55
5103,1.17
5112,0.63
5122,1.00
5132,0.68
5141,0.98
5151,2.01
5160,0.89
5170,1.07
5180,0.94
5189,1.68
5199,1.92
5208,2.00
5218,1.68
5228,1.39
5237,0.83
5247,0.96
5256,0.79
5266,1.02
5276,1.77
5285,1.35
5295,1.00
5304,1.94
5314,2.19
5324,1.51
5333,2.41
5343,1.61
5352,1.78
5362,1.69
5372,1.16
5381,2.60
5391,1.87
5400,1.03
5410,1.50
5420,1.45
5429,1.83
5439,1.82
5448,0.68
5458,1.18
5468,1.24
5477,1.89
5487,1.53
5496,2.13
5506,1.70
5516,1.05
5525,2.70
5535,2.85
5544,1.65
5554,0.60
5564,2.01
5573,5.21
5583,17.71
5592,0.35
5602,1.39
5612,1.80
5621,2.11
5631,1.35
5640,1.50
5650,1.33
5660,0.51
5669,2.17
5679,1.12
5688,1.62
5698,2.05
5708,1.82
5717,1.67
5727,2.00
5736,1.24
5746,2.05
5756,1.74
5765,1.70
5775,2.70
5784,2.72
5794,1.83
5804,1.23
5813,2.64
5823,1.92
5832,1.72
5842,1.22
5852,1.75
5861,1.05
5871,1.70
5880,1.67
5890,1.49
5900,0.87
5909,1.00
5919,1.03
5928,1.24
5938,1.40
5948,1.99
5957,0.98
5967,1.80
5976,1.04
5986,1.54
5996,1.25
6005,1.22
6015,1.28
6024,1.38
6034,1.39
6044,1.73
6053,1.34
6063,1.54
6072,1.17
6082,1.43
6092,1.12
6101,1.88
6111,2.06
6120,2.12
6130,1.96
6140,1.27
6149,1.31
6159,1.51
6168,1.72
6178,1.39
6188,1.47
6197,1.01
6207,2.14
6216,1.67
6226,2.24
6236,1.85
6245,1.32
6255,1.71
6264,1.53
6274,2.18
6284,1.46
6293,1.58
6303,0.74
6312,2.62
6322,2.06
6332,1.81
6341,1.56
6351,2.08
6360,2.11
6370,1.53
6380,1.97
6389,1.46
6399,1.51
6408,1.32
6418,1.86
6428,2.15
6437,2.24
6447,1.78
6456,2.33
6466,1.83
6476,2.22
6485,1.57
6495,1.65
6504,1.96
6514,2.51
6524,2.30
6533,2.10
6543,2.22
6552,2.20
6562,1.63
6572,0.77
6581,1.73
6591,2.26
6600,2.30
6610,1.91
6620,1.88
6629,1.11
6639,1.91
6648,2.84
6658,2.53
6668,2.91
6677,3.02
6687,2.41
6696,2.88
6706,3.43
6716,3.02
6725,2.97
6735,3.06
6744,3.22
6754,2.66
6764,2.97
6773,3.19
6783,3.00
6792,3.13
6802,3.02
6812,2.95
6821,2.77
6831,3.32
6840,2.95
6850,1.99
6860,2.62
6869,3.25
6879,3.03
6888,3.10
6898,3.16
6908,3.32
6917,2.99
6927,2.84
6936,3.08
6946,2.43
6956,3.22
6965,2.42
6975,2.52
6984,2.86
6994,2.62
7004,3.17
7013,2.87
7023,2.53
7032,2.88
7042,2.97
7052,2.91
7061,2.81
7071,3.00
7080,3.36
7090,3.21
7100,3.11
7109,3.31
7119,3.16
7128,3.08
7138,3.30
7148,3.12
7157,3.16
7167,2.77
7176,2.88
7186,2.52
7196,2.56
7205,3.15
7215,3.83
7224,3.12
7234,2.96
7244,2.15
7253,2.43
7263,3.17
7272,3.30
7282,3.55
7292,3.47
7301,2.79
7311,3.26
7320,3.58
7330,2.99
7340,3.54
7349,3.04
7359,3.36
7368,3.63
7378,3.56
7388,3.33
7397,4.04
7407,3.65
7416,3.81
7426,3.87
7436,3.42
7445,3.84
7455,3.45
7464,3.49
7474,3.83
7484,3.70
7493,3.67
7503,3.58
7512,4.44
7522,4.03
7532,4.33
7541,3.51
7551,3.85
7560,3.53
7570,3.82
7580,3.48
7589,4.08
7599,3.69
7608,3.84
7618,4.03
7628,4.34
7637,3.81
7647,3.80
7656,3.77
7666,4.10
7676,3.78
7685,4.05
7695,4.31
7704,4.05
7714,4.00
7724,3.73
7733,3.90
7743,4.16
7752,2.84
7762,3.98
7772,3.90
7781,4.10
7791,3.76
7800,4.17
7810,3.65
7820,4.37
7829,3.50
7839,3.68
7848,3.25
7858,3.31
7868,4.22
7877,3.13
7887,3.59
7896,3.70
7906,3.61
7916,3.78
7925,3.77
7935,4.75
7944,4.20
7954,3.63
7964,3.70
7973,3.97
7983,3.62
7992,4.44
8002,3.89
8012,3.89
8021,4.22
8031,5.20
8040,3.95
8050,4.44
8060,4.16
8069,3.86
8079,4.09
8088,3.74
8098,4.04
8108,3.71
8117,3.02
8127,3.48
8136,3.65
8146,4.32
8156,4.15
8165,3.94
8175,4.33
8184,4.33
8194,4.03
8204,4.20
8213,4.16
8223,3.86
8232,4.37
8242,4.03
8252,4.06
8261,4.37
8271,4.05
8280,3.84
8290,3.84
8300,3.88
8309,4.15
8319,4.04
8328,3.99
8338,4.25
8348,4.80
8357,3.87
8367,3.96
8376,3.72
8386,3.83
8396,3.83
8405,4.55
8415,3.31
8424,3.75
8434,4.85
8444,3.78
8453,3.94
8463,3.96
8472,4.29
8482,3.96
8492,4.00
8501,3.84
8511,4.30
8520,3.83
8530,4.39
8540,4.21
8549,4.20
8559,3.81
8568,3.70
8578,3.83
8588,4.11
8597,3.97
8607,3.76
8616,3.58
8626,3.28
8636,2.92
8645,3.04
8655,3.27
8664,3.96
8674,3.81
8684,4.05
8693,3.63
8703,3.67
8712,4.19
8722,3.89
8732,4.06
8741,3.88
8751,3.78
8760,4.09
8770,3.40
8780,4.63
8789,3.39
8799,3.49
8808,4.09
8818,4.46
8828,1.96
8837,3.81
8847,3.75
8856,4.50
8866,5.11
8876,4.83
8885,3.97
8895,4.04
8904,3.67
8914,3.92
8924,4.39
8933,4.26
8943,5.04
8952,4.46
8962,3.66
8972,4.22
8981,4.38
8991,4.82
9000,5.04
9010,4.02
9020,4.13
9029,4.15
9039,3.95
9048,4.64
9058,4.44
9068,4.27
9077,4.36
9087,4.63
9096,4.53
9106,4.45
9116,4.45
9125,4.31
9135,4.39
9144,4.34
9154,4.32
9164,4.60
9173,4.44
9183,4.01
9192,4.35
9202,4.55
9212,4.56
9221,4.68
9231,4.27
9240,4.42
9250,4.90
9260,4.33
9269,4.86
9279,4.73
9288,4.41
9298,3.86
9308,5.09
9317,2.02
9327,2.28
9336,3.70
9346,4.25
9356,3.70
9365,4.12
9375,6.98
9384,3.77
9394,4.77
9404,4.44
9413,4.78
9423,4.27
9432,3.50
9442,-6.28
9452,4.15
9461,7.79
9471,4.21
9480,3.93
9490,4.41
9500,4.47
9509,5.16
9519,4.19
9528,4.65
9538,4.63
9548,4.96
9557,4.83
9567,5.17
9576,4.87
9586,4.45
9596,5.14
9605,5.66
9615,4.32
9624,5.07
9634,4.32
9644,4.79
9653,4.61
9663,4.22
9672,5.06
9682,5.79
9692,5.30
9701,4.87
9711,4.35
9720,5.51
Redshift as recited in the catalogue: 0.67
